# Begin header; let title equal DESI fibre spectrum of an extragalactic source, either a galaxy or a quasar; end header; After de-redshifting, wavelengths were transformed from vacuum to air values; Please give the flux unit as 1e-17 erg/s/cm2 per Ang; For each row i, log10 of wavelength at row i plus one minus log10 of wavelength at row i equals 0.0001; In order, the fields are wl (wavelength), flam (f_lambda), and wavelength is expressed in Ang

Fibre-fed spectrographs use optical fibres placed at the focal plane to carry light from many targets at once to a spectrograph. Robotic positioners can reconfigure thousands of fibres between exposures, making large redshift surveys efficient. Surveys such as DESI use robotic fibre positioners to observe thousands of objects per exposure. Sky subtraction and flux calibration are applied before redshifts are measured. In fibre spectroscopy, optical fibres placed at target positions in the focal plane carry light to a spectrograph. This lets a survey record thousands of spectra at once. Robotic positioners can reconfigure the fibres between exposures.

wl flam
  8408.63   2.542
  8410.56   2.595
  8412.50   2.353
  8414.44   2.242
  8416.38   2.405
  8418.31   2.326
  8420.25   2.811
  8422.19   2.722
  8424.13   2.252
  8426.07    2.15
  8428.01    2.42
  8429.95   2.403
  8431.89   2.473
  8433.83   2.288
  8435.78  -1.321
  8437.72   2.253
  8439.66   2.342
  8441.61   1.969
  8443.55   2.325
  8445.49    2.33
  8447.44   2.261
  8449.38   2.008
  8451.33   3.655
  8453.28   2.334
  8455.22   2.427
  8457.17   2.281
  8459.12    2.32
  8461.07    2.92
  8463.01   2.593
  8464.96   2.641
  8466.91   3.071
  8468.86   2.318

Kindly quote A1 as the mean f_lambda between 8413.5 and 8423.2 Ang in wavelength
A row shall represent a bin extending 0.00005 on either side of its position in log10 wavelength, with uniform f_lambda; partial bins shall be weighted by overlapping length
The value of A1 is 2.5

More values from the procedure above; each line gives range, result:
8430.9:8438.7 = 1.43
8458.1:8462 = 2.61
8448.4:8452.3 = 2.83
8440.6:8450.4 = 2.19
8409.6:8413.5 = 2.47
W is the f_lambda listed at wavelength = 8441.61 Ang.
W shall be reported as 1.969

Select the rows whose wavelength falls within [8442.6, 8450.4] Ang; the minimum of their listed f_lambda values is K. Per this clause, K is 2.008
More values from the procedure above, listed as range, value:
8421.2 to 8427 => 2.15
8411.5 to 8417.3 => 2.242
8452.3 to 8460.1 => 2.281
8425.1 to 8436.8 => -1.321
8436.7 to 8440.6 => 2.253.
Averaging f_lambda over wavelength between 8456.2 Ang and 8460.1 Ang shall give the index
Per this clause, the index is 2.3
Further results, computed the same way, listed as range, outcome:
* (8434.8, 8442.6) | 1.31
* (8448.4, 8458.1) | 2.54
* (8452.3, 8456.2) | 2.38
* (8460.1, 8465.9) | 2.72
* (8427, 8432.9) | 2.43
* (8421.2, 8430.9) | 2.39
